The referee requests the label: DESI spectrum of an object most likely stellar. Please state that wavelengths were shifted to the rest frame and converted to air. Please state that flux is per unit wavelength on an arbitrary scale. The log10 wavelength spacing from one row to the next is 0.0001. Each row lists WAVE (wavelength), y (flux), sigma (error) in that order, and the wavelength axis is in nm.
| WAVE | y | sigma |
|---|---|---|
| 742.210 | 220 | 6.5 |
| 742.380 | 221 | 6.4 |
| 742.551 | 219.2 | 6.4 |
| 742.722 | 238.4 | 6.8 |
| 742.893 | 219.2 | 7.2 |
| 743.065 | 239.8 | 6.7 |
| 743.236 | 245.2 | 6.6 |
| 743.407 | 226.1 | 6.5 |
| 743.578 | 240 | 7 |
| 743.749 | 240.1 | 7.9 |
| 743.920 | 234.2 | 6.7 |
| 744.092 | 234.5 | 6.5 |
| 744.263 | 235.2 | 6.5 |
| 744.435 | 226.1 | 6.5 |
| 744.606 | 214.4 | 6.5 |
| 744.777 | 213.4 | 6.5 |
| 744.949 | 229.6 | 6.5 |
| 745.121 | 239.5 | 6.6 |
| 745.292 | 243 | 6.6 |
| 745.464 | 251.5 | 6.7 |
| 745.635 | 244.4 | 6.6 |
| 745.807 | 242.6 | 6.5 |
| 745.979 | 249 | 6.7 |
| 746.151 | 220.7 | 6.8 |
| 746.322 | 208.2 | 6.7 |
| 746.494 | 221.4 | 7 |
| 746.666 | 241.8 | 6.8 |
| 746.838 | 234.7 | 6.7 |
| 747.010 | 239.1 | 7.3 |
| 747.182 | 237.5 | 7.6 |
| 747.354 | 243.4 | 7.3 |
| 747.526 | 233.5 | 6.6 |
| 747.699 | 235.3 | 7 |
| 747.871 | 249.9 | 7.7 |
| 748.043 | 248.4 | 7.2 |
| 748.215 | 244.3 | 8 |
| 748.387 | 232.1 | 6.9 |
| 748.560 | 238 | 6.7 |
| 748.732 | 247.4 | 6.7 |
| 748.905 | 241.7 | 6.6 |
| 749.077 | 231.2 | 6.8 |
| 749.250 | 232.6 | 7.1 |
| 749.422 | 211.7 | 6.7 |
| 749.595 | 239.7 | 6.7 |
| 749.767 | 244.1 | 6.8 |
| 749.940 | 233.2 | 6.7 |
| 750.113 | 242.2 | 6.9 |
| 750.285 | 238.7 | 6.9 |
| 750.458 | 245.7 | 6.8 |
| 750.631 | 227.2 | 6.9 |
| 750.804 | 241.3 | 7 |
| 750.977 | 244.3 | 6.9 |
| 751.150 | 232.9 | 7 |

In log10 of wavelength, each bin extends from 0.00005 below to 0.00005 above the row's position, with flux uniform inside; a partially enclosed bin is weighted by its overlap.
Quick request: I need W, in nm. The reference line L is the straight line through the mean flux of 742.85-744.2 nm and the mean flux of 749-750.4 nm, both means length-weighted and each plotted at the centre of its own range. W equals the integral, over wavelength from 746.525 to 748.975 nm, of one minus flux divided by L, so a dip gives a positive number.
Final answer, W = -0.06 nm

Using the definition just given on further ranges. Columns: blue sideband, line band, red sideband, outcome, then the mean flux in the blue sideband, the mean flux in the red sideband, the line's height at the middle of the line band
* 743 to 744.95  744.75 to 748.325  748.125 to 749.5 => -0.06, 232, 235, 233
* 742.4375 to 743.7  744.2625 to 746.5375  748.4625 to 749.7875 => 0.02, 232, 235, 234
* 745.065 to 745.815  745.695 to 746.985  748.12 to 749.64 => 0.06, 245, 235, 242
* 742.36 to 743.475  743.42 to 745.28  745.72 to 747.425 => 0.01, 230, 234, 232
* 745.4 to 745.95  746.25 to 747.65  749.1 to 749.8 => 0.05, 246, 231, 241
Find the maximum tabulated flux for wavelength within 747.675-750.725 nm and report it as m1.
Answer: 249.9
